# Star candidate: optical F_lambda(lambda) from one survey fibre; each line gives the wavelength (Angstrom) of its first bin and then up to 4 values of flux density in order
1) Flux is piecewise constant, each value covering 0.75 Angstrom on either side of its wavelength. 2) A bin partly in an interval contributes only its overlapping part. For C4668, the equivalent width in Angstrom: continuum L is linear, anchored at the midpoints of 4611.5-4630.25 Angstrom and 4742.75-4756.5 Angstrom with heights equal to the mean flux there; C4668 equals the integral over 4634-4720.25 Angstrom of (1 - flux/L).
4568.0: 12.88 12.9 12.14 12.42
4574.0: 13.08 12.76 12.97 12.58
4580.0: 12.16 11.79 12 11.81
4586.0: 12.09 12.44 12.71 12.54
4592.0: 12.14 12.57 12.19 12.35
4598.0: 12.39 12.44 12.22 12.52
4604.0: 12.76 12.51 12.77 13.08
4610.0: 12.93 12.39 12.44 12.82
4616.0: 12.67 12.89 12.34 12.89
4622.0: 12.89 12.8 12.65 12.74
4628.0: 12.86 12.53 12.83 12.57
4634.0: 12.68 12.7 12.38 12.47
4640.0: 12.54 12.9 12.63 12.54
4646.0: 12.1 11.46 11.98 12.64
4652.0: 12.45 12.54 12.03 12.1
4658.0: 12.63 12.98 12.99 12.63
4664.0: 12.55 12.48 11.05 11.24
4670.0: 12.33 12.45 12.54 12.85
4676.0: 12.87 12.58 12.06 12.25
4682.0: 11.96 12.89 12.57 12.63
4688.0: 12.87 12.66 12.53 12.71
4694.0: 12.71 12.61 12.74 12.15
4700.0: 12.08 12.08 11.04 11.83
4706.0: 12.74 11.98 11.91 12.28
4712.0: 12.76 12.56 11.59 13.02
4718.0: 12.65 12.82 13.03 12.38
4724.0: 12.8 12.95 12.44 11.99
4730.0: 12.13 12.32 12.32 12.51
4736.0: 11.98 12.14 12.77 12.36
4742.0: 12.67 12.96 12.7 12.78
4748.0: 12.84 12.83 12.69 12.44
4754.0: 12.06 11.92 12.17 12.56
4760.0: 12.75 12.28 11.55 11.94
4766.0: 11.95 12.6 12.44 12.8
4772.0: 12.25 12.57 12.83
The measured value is 1.7 Angstrom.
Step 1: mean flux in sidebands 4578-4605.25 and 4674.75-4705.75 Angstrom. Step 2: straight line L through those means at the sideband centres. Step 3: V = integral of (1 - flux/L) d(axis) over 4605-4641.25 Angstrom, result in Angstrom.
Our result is -1.0 Angstrom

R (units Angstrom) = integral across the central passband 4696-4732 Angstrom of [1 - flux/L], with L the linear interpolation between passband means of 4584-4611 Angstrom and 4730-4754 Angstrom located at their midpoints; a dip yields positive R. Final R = 0.5 Angstrom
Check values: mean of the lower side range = 12.5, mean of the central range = 12.3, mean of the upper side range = 12.5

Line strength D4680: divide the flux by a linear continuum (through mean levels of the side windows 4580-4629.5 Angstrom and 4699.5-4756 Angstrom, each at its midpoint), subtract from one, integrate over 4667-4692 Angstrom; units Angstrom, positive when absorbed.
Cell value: 0.1 Angstrom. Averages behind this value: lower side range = 12.5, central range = 12.4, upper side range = 12.4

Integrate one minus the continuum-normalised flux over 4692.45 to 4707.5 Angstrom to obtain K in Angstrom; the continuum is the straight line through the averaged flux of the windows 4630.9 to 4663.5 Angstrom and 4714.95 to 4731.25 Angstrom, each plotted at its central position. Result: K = 0.4 Angstrom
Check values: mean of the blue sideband 12.5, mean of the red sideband 12.6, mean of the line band 12.2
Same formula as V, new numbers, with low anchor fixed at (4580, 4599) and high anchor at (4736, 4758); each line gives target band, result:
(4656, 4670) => 0.1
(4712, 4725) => -0.2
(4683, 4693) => -0.2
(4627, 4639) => -0.3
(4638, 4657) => 0.0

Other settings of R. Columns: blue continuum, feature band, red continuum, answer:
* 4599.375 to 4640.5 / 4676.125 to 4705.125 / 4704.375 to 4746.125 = 0.3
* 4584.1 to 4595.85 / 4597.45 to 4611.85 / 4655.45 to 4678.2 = -0.3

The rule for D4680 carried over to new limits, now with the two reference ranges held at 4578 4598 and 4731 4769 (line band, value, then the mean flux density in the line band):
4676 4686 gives -0.1 Angstrom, 12.4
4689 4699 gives -0.2 Angstrom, 12.6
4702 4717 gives 0.3 Angstrom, 12.2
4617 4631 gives -0.5 Angstrom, 12.7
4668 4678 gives -0.1 Angstrom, 12.4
